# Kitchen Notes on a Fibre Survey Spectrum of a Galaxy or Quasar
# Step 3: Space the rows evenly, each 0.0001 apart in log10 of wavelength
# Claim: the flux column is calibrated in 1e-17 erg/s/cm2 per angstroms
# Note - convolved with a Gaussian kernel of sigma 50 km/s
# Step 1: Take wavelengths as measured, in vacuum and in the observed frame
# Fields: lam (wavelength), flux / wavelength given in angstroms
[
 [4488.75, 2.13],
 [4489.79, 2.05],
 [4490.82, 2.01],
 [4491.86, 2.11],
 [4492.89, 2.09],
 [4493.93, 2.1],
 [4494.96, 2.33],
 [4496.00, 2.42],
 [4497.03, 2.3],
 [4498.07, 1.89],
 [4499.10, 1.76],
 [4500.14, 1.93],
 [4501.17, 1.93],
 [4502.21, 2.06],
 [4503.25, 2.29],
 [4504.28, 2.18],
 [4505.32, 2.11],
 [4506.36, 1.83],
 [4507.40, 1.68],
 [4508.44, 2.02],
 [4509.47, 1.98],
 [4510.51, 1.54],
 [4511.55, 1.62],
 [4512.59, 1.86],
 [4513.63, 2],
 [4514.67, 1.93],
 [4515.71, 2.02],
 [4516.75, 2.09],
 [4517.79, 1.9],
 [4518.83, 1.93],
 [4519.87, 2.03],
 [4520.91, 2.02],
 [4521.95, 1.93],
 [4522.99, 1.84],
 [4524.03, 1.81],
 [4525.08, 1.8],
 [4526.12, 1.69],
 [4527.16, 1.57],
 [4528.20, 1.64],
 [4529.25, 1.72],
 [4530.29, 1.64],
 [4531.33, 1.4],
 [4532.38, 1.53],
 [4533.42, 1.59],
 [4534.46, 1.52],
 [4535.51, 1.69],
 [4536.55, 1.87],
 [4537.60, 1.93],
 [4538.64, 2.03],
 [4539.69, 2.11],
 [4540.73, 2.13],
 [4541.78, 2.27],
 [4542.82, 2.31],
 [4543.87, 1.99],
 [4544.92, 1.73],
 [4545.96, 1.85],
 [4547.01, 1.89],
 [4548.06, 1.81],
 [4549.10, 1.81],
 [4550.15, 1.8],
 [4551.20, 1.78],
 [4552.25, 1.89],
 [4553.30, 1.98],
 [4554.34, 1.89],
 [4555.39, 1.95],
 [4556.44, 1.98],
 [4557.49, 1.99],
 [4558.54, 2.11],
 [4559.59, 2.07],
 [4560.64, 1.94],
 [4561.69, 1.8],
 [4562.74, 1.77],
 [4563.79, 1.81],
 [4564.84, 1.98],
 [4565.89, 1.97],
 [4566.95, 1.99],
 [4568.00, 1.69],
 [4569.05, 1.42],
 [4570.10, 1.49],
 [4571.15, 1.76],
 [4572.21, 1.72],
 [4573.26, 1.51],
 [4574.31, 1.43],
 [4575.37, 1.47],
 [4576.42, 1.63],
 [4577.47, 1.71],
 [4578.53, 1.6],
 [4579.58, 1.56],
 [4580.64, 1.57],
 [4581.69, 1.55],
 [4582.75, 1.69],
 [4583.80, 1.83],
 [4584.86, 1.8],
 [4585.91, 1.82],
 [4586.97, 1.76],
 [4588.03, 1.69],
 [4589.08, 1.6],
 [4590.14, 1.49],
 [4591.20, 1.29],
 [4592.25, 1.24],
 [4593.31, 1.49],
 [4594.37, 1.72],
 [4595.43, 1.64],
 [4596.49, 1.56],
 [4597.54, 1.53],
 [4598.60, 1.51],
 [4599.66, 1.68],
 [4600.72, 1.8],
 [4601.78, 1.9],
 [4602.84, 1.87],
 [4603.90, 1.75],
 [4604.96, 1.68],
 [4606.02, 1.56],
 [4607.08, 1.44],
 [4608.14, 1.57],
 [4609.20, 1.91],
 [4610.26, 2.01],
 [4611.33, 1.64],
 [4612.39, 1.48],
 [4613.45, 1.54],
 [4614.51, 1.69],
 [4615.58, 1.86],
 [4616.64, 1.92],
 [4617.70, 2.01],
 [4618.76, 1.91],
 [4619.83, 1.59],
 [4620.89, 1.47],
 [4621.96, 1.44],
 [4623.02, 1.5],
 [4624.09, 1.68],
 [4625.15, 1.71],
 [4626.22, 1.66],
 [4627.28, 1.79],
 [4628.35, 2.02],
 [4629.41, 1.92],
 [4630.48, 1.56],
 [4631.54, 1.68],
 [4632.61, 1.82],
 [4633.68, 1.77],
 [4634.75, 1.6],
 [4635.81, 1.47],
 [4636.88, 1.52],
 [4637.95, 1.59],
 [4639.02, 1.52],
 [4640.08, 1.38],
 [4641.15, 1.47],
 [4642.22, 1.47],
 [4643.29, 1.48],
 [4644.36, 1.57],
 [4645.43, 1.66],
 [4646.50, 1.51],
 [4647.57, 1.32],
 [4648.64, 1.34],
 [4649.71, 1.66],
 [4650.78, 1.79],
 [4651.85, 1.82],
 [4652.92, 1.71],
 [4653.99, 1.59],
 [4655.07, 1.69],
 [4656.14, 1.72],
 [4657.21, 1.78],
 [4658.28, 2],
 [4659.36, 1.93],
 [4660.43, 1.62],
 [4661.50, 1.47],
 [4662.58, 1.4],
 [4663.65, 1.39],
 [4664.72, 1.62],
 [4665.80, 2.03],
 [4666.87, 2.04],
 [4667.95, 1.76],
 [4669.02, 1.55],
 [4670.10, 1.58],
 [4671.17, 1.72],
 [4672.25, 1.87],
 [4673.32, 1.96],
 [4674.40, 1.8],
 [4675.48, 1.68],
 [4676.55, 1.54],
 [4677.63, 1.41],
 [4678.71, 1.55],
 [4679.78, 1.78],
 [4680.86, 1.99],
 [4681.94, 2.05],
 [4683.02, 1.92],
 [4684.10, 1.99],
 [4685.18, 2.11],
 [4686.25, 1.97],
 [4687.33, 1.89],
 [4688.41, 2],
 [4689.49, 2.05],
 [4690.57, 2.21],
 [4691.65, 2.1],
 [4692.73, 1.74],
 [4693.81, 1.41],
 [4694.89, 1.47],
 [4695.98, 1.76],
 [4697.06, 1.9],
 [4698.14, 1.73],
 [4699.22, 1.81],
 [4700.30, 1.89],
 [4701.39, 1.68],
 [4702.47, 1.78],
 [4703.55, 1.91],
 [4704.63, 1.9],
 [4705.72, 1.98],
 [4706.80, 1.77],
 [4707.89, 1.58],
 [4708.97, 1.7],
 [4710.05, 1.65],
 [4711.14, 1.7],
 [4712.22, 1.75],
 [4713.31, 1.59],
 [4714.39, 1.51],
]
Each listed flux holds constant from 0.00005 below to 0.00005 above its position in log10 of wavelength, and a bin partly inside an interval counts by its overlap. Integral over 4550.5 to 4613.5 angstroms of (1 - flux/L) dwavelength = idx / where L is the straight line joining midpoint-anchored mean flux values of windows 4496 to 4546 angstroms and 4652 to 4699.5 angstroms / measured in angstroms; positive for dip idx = 4.7 angstroms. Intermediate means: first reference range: 1.89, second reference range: 1.78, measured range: 1.71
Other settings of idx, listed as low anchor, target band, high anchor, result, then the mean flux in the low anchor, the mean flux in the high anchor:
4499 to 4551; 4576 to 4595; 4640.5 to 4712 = 2.2 angstroms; 1.87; 1.74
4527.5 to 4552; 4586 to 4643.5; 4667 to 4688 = 5.3 angstroms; 1.83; 1.8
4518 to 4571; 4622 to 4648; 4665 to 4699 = 3.2 angstroms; 1.85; 1.82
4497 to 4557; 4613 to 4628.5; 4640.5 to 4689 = 0.5 angstroms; 1.88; 1.72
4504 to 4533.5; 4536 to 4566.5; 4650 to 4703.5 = -2.2 angstroms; 1.82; 1.78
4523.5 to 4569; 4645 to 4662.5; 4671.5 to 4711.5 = 1.6 angstroms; 1.85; 1.82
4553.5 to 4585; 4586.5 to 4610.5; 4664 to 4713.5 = 1.8 angstroms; 1.76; 1.8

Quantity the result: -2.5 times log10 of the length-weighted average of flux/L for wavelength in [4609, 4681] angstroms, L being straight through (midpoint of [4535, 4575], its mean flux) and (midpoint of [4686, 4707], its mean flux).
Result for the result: 0.11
